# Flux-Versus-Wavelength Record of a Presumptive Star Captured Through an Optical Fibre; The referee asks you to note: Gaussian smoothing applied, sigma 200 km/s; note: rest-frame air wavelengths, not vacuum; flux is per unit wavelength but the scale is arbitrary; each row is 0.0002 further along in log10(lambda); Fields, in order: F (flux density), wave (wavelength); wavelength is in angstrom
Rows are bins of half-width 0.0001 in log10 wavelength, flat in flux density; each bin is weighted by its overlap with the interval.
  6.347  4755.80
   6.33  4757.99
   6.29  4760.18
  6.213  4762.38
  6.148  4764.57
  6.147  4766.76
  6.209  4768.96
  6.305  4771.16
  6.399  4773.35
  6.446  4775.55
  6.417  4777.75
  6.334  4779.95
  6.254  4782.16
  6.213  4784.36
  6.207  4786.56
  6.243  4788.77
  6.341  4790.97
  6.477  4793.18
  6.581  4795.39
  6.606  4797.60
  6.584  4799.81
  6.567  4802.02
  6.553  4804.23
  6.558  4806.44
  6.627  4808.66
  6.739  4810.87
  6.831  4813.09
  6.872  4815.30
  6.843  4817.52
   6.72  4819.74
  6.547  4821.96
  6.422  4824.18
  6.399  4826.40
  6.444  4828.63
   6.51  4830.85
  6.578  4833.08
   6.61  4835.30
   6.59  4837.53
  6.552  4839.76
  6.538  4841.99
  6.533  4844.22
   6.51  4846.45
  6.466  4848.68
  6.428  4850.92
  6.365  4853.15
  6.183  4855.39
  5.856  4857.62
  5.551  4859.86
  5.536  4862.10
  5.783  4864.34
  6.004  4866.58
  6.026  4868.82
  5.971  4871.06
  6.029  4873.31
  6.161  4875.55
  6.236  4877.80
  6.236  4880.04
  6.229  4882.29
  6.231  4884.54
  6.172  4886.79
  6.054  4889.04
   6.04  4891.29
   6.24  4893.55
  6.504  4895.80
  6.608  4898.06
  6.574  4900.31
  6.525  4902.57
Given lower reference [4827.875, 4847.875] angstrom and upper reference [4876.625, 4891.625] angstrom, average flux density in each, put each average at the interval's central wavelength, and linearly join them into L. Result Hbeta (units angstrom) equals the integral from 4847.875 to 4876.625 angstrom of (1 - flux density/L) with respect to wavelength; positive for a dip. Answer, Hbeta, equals 1.5 angstrom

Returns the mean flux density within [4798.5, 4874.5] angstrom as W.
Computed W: 6.39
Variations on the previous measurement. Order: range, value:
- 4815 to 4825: 6.67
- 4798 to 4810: 6.59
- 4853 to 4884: 6.01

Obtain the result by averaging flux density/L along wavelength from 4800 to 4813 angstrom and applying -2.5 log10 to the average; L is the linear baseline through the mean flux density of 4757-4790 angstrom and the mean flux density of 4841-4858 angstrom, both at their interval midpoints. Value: -0.051 mag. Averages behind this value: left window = 6.28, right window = 6.38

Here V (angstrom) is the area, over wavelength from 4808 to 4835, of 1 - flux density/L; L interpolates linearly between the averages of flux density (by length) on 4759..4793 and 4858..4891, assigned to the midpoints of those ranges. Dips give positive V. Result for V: -2.1 angstrom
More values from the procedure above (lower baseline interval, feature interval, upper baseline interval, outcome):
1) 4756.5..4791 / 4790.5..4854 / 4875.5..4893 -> -3.42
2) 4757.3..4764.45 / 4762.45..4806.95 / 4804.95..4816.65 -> 0.72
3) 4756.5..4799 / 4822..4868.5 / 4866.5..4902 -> -0.26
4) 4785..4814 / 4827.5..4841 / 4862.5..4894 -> -0.46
